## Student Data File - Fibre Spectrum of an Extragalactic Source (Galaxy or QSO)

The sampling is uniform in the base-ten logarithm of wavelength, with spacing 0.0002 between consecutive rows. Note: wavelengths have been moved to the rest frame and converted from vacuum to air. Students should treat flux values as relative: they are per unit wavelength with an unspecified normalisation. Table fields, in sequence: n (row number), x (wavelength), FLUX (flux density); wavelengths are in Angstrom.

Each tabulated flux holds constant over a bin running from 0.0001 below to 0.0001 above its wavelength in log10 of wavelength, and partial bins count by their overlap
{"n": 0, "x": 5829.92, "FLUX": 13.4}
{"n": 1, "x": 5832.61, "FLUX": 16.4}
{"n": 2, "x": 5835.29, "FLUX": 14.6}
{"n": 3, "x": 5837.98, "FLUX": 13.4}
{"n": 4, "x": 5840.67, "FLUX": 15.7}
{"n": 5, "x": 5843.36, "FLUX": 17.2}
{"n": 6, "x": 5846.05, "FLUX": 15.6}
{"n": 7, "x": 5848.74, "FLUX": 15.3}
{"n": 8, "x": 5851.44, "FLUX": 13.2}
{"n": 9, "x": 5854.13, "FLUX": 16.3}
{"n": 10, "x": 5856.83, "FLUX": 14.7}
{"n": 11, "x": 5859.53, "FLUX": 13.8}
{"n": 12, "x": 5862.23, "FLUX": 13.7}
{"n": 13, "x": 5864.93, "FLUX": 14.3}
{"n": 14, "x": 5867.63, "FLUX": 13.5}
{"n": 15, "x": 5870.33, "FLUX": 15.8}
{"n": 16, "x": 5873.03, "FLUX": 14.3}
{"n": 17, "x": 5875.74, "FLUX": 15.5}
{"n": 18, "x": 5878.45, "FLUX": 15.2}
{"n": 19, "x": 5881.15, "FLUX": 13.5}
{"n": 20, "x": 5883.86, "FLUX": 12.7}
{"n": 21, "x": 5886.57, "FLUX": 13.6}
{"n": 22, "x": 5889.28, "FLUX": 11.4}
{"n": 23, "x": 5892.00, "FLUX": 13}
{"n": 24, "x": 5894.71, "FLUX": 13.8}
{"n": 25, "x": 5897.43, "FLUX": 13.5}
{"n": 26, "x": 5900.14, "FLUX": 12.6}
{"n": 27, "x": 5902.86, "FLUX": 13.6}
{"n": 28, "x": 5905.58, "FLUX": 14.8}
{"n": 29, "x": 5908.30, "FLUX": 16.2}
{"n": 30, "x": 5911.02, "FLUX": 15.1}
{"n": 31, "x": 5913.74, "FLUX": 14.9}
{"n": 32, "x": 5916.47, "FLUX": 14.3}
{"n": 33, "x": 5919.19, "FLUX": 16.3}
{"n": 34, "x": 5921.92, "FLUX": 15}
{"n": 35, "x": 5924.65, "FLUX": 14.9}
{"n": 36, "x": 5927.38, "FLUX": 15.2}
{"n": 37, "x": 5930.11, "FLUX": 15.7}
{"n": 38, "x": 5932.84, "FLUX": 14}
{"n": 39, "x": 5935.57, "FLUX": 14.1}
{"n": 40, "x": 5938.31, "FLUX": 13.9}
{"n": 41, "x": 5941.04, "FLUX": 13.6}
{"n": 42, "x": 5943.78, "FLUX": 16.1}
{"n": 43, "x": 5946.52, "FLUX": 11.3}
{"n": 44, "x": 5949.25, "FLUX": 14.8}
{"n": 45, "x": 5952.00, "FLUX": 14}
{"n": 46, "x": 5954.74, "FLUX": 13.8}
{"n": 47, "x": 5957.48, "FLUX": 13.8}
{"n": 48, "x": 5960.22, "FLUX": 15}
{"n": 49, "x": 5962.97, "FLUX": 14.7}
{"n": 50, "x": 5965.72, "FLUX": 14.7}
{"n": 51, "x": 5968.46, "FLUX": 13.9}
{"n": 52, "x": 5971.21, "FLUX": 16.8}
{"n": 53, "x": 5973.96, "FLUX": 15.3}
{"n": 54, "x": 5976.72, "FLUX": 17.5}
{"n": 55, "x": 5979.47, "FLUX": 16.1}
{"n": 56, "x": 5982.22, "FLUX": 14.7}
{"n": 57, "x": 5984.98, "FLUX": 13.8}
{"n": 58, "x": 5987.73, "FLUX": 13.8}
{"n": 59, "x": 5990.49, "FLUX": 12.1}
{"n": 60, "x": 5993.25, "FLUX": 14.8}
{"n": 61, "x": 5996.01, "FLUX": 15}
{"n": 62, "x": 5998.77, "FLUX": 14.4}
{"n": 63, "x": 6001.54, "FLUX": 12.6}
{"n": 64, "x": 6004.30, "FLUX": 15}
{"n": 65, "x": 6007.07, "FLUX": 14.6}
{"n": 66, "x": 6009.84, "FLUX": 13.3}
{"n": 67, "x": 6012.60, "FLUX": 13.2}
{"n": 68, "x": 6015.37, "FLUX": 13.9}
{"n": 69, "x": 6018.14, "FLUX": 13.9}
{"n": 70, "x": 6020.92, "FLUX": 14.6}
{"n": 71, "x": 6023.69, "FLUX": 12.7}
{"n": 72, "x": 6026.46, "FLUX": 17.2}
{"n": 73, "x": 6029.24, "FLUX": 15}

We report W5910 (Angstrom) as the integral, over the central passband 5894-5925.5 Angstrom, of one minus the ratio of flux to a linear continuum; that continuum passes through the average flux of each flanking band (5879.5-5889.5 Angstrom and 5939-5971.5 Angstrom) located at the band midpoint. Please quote -2.6 Angstrom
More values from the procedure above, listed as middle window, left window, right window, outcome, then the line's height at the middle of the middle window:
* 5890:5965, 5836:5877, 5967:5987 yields 3.99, 15.2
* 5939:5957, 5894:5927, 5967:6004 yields 0.89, 14.7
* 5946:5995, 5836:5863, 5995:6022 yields -1.10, 14.2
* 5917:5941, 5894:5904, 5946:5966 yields -1.86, 13.7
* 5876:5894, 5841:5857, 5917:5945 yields 2.14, 15.2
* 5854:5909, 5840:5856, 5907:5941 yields 4.47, 15.2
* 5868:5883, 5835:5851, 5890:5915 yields -0.09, 14.6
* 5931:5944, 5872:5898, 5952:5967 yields -0.08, 14.1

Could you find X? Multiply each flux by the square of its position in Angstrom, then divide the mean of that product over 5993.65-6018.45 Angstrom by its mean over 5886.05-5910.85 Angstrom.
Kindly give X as 1.06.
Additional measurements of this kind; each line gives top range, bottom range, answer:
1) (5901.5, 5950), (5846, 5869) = 1.04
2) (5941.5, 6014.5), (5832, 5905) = 1.05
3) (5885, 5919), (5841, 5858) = 0.92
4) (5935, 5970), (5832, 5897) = 1.01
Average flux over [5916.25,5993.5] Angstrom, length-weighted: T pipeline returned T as 14.6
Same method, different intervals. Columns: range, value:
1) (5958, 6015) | 14.5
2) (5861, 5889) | 14.1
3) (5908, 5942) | 14.8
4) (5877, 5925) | 14.1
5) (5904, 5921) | 15.2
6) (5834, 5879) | 14.8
